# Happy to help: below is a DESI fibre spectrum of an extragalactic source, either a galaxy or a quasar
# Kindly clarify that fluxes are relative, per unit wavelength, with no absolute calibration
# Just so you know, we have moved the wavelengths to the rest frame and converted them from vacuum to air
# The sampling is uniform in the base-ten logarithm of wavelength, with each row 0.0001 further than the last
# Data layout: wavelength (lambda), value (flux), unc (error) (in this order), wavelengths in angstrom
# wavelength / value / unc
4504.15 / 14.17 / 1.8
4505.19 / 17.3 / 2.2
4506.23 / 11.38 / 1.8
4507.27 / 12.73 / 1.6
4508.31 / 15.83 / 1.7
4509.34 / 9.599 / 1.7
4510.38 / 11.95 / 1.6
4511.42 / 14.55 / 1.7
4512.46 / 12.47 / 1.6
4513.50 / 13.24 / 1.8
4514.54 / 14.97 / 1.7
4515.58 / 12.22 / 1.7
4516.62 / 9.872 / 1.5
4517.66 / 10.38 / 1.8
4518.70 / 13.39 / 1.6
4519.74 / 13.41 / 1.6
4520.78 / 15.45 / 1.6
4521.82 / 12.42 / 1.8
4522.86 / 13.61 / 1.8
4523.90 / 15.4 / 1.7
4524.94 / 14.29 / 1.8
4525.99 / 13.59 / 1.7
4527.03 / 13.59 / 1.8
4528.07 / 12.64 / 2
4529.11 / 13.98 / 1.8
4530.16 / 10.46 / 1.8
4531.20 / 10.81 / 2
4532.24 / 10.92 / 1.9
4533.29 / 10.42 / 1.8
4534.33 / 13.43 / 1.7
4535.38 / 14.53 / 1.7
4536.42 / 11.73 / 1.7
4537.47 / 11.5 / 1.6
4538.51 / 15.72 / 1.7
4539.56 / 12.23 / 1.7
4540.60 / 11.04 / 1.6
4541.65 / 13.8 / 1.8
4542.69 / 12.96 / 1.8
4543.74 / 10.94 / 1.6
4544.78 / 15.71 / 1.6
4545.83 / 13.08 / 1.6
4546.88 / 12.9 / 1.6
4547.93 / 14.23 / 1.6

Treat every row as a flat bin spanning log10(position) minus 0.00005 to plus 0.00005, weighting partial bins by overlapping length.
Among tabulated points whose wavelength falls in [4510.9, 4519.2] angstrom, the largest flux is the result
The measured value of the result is 14.97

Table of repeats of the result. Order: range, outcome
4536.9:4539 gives 15.72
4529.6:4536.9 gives 14.53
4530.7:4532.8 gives 10.92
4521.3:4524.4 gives 15.4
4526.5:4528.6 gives 13.59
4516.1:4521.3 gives 15.45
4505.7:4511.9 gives 15.83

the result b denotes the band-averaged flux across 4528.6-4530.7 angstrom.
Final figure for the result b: 12.2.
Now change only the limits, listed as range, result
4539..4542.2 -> 12.4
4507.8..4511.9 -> 13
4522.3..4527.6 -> 14.1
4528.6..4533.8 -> 11.3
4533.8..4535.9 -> 14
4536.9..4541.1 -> 12.6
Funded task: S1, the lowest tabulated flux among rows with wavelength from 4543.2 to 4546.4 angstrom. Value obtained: 10.94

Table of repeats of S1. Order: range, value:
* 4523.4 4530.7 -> 10.46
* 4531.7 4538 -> 10.42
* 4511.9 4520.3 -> 9.872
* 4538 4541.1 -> 11.04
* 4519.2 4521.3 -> 13.41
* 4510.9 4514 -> 12.47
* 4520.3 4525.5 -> 12.42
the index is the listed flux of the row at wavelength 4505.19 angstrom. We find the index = 17.3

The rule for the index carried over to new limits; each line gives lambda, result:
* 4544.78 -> 15.71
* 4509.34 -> 9.599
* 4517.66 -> 10.38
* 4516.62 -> 9.872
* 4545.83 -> 13.08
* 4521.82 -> 12.42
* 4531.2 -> 10.81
